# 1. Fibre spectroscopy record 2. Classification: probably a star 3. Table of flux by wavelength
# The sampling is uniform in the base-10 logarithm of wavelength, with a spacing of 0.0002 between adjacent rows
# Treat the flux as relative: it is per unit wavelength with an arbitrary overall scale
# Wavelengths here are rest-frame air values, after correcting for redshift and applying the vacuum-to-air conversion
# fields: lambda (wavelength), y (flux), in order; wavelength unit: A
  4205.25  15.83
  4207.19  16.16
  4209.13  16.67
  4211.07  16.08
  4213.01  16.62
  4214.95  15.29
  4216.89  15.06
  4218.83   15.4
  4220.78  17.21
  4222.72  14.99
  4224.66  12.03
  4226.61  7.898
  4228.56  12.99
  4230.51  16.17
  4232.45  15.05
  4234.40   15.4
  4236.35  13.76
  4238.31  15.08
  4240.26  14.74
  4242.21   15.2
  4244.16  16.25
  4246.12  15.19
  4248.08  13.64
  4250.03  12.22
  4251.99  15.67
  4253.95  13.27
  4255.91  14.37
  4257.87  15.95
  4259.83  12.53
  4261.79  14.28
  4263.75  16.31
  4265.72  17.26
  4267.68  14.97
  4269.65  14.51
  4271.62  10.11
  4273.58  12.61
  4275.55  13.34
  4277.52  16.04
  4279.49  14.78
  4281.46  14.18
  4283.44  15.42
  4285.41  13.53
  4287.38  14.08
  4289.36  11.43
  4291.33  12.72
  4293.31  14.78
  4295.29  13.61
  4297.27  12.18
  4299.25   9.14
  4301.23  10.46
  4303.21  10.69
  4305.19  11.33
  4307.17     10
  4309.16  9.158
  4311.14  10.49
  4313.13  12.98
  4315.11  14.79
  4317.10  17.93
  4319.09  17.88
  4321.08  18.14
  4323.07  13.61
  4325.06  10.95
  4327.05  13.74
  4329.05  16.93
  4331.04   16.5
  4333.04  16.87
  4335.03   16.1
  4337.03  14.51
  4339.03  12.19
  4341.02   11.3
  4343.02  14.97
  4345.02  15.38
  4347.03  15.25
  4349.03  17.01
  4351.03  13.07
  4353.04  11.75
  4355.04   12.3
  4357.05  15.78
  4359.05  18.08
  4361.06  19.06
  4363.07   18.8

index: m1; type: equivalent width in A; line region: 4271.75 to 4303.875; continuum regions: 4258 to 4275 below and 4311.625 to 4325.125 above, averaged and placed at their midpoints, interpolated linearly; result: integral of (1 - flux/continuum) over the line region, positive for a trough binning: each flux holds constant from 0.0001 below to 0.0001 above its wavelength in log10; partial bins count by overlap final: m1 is 3.5 A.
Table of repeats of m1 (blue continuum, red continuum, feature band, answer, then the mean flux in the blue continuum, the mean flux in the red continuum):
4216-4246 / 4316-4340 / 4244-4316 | 7.9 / 14.5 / 15.4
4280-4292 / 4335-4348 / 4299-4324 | 1.7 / 13.6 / 14.1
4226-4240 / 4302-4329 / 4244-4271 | -1.7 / 14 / 13.3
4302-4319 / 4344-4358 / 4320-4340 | -2.4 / 12.5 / 14.4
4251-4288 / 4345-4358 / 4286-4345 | 3.5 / 14.4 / 14.3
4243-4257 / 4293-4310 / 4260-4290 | -3.2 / 14.4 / 11.1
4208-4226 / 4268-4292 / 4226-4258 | 0.7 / 15.3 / 13.6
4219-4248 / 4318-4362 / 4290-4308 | 3.8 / 14.4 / 15.1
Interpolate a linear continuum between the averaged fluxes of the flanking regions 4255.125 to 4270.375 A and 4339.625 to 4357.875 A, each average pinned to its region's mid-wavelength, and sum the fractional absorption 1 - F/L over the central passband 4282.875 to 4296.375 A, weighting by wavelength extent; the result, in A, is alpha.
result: 1.0 A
